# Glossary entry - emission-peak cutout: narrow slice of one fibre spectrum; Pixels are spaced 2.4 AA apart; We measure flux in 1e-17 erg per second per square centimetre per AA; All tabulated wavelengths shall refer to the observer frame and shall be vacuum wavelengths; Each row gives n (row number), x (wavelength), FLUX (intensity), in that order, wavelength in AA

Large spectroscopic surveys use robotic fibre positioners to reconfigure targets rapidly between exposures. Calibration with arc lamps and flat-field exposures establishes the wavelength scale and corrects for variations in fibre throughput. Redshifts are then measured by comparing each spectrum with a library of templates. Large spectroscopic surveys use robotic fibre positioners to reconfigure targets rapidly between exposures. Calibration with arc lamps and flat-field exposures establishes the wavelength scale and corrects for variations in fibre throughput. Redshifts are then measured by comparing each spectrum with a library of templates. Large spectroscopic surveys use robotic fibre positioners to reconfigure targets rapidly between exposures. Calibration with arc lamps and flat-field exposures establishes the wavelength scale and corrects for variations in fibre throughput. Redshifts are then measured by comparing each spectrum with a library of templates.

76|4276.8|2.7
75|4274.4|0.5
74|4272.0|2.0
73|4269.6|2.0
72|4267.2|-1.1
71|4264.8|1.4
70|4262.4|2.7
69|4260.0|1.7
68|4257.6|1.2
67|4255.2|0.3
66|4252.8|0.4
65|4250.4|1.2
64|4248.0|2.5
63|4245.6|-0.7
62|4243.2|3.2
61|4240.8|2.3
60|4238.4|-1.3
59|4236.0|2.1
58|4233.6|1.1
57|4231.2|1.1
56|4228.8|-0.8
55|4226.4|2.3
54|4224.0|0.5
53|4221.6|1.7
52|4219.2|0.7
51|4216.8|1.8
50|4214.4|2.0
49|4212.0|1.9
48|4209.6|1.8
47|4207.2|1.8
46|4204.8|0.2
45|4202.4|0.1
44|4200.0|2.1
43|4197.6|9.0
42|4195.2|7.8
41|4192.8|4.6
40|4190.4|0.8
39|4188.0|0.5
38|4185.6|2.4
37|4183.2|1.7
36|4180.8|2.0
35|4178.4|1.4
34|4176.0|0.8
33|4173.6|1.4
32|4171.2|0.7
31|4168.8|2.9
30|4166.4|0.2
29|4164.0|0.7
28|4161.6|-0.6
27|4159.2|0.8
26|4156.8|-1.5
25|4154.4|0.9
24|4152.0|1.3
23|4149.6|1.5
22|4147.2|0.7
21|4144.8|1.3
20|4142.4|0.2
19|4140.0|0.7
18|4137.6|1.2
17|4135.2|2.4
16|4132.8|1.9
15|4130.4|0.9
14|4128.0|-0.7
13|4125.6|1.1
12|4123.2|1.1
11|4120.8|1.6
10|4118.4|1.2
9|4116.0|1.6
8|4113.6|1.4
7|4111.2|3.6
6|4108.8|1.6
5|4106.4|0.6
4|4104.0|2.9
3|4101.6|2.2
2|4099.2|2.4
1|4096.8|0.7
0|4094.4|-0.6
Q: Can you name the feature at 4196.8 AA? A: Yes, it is [O II] 3727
